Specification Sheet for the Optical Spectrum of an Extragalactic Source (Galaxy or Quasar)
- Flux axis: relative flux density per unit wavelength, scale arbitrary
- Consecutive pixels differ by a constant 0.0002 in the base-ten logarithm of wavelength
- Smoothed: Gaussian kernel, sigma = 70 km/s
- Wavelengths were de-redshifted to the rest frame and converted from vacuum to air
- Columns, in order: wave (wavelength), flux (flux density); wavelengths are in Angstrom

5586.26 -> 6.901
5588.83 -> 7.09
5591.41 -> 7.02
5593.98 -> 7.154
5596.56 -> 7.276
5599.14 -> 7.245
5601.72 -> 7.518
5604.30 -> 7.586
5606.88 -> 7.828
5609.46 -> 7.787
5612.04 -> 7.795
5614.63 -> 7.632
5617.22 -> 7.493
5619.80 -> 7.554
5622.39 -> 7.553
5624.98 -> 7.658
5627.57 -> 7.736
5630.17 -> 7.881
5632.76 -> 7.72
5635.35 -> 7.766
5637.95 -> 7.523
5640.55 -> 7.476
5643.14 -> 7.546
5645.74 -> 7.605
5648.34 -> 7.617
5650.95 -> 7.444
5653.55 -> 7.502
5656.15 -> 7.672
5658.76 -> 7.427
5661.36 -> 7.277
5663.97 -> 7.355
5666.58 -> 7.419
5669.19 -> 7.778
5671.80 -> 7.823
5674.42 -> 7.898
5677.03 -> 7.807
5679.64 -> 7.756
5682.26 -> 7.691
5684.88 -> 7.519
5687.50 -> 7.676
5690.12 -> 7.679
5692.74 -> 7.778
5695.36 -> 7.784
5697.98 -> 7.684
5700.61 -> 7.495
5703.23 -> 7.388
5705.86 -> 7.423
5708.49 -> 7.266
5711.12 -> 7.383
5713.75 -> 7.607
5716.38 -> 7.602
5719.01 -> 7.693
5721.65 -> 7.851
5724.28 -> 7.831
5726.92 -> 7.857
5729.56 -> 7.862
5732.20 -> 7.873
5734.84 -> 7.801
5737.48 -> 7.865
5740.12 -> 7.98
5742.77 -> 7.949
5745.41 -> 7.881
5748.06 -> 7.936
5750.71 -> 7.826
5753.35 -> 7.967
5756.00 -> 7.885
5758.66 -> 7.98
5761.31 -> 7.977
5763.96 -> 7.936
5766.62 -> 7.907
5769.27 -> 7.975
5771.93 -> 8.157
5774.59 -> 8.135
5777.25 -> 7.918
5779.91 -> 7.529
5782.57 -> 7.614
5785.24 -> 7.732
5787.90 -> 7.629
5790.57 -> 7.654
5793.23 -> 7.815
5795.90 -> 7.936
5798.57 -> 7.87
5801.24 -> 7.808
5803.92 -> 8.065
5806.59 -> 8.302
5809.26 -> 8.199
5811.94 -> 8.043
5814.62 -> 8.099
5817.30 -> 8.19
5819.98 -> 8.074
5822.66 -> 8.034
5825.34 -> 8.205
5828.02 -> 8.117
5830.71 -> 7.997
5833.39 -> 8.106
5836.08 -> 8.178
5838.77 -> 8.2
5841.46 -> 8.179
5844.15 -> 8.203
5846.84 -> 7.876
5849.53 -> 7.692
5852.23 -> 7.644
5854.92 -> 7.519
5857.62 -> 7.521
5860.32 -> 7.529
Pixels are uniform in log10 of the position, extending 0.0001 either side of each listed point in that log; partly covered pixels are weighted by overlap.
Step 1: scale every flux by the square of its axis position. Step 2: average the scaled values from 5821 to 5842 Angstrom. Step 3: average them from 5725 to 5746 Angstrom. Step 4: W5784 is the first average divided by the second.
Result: 1.07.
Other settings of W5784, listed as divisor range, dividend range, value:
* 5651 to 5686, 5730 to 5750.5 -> 1.06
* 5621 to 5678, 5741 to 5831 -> 1.10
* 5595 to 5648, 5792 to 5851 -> 1.14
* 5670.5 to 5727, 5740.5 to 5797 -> 1.05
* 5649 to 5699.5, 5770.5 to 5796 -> 1.06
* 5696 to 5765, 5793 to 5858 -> 1.07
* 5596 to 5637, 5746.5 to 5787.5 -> 1.09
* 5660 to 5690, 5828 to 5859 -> 1.10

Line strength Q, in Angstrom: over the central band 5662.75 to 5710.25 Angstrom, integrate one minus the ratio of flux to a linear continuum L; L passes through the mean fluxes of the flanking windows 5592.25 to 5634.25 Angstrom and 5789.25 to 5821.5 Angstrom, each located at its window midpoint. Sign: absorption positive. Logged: 0.8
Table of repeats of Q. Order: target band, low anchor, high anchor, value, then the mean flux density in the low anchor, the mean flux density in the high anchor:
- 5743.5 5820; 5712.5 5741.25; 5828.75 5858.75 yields -0.7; 7.8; 7.93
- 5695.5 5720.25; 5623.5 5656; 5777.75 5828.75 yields 0.8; 7.62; 7.94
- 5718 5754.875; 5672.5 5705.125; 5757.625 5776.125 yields 0.0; 7.68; 8.01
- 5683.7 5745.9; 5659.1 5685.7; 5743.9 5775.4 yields 0.8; 7.63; 7.96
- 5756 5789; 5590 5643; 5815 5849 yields 0.3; 7.56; 8.1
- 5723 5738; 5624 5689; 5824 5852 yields -0.1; 7.62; 8.06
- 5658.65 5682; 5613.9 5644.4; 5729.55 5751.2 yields 0.3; 7.63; 7.89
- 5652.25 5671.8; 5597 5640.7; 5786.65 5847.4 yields 0.5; 7.63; 8.04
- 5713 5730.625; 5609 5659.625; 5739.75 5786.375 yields 0.1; 7.62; 7.9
